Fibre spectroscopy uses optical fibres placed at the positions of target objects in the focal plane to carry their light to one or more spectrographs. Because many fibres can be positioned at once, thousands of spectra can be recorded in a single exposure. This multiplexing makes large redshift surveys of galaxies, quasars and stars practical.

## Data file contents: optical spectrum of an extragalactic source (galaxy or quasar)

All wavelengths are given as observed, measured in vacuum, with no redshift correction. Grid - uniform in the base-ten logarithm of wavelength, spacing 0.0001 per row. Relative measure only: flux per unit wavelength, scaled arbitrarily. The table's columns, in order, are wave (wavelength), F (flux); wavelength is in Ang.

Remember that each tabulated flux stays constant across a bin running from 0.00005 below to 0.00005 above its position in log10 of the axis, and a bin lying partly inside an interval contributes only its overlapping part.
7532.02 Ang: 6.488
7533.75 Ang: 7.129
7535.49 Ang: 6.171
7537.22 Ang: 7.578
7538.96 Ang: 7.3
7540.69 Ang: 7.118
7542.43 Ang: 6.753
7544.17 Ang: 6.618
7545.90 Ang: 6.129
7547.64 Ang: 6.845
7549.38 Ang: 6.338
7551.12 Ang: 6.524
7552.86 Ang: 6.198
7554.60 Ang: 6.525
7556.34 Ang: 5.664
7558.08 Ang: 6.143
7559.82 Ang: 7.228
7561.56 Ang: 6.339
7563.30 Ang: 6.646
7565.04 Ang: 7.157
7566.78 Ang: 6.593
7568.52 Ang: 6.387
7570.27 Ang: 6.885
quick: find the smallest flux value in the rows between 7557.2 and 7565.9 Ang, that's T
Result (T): 6.143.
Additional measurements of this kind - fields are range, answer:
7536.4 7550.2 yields 6.129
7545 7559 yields 5.664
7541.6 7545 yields 6.618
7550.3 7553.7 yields 6.198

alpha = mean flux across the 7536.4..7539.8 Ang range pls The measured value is 7.43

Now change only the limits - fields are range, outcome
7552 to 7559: 6.14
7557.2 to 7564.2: 6.59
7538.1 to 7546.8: 6.79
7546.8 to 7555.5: 6.48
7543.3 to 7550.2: 6.49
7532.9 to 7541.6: 7.06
